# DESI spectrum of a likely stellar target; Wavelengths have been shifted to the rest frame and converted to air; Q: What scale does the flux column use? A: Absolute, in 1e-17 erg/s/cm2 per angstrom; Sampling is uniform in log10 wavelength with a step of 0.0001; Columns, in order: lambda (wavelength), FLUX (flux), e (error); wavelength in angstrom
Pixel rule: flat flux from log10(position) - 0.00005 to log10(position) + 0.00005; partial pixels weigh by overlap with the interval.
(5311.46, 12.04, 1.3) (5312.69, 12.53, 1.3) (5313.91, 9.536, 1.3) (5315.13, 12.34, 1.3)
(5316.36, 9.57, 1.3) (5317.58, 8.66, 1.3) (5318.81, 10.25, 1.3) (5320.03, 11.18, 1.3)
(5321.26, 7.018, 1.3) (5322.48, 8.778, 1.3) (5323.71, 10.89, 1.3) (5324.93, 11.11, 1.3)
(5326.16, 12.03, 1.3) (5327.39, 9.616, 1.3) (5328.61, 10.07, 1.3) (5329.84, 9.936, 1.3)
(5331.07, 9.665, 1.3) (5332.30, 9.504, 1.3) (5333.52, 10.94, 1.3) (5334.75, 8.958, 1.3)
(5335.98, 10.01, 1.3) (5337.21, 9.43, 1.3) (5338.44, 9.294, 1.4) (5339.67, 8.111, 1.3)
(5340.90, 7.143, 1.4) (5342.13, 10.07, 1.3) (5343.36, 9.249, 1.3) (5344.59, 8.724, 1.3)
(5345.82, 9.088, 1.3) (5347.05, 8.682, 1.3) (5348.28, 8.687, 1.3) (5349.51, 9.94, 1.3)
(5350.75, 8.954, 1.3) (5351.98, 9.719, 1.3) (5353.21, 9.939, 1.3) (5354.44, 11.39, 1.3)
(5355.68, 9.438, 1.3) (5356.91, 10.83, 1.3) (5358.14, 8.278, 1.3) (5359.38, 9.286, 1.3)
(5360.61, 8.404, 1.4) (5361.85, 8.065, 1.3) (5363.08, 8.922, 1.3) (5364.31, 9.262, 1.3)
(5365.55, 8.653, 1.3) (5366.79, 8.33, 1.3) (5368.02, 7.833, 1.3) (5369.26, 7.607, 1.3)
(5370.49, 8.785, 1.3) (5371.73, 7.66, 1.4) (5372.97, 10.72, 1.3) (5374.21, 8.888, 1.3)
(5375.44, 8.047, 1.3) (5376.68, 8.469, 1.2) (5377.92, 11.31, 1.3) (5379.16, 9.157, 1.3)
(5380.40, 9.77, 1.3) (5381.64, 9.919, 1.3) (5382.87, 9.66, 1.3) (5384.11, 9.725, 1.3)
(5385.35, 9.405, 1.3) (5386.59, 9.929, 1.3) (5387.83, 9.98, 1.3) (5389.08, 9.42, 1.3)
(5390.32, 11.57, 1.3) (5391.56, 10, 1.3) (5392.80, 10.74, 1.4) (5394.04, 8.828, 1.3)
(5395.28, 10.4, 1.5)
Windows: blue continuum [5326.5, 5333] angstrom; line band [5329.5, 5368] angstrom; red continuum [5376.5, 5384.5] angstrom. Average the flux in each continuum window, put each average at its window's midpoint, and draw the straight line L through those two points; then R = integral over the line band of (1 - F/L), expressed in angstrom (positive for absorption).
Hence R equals 2.41 angstrom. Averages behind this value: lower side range 9.88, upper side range 9.79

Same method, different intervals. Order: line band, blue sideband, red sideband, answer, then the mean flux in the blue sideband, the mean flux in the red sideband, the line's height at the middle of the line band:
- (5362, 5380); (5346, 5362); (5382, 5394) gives 1.6 angstrom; 9.38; 9.99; 9.69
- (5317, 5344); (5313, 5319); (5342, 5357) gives 0.7 angstrom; 10.2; 9.54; 9.9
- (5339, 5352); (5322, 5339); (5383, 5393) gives 1.5 angstrom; 10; 10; 10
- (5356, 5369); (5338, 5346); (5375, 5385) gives 0.6 angstrom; 8.79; 9.53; 9.19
